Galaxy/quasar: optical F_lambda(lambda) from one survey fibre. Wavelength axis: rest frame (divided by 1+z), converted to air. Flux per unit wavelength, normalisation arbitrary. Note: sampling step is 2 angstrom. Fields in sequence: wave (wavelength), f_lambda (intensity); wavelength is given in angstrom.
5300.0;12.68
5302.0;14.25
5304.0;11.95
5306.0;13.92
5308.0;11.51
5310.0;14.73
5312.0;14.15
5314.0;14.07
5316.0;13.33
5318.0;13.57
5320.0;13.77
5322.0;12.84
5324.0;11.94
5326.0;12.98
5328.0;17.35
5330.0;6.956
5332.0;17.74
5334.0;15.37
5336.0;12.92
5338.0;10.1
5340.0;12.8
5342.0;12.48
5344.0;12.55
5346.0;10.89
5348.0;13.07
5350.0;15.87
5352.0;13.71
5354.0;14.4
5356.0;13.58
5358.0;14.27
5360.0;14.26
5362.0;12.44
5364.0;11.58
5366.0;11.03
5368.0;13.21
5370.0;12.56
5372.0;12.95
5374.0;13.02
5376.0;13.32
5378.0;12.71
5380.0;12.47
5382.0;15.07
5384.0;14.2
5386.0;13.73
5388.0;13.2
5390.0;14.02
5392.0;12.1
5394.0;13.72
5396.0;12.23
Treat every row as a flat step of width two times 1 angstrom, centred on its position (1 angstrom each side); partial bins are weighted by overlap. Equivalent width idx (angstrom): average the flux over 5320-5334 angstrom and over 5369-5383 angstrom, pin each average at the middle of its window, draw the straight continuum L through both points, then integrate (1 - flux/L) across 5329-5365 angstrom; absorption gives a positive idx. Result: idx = 0.8 angstrom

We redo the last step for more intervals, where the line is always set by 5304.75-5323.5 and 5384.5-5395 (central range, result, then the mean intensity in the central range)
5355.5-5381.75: 1.0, 12.9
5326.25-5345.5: 0.5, 13.1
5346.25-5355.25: -0.4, 14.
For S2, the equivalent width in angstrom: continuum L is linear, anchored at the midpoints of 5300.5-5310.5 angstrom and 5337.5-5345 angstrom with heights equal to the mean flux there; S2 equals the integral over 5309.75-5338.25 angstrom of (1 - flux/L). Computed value -2.0 angstrom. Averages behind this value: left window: 13.2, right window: 12.1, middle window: 13.5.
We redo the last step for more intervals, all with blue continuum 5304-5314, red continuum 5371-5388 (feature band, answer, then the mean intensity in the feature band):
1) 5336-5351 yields 1.0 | 12.6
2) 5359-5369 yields 0.7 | 12.5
